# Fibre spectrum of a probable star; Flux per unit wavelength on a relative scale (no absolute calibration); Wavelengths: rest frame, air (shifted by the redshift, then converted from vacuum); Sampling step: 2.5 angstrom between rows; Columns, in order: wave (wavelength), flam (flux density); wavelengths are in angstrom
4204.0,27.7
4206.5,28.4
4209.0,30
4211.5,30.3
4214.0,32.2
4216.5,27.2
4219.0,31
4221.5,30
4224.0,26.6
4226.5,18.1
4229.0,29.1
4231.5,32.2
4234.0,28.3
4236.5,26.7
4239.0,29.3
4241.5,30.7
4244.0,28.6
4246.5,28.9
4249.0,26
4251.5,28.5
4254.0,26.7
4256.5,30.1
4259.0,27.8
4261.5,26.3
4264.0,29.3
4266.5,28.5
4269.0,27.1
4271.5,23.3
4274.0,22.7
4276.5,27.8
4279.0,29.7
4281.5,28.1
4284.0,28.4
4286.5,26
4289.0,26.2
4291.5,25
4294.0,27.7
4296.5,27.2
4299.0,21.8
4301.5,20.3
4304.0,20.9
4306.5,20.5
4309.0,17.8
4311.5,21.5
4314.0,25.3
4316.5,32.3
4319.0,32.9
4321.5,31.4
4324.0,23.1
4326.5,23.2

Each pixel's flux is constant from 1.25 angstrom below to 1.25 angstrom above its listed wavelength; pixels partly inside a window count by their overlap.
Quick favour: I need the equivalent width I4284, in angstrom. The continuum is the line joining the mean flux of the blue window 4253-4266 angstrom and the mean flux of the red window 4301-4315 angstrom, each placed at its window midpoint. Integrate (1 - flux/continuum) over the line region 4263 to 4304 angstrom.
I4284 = -2.4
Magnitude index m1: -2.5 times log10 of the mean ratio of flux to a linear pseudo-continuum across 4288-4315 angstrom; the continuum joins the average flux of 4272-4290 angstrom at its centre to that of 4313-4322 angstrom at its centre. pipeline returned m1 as 0.24 mag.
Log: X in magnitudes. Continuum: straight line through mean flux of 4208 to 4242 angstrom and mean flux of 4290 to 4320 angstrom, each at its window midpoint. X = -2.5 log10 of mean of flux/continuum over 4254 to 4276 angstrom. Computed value -0.02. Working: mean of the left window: 28.6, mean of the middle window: 26.9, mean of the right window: 24.4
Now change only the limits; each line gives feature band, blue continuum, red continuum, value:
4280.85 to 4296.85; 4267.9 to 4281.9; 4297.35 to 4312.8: -0.14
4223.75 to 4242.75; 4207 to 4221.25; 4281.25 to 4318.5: 0.04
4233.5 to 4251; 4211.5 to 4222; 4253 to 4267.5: 0.02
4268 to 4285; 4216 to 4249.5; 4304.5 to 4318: -0.05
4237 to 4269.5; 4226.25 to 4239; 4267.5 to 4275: -0.09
